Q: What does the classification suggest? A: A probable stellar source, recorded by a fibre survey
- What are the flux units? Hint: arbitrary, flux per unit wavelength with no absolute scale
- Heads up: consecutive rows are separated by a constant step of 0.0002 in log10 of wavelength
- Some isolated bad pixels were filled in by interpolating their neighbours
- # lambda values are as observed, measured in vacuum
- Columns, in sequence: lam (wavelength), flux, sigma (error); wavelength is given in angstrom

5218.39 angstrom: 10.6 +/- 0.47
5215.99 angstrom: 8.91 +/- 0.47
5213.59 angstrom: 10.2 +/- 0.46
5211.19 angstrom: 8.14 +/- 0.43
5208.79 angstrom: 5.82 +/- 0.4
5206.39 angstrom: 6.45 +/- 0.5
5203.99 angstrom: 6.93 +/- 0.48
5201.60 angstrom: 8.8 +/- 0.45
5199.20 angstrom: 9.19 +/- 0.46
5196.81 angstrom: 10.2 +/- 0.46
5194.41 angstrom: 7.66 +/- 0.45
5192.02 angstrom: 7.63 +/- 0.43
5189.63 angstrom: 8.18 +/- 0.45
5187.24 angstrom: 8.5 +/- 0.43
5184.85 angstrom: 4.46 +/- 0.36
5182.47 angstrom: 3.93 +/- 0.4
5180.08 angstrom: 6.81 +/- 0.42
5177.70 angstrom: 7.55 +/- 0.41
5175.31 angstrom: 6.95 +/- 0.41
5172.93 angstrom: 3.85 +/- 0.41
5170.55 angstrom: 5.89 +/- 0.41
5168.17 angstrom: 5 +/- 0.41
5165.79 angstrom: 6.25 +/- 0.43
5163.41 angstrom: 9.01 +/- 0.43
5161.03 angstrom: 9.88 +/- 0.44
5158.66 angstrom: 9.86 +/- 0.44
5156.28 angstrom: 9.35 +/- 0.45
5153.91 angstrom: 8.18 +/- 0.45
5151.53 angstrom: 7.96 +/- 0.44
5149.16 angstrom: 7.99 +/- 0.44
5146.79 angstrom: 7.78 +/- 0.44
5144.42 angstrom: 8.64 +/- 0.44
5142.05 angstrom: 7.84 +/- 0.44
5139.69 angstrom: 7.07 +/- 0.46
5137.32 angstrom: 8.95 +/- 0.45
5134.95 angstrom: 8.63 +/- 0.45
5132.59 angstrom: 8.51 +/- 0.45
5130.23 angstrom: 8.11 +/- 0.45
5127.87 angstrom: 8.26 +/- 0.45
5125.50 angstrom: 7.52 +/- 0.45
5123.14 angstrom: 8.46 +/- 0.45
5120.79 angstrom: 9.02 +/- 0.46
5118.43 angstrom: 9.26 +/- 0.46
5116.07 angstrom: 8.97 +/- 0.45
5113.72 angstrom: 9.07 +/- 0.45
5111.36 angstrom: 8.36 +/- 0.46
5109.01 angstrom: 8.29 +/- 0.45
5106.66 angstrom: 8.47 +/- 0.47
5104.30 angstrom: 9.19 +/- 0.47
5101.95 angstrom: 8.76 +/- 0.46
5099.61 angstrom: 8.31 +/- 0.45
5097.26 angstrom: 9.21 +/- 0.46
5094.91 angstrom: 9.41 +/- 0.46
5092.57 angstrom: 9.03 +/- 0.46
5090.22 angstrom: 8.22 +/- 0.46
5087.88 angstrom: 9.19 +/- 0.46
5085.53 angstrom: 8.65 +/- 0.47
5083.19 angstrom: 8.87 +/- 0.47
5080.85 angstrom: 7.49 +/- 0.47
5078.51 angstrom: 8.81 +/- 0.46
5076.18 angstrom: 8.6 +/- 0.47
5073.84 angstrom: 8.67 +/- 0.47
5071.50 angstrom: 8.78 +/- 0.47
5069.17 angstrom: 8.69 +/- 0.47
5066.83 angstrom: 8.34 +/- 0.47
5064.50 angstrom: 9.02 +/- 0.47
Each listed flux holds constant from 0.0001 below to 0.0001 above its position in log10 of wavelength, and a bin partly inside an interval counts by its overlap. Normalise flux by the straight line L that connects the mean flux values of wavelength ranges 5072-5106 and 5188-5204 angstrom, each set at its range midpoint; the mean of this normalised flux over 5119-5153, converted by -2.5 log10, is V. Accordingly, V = 0.05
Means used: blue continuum 8.74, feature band 8.21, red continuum 8.48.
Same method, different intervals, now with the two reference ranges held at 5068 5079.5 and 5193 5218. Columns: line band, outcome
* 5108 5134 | 0.004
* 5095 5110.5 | -0.016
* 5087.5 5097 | -0.039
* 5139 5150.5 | 0.077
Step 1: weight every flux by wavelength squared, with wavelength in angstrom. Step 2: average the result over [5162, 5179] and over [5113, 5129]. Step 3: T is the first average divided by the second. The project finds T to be 0.76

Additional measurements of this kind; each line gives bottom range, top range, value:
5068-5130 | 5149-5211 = 0.88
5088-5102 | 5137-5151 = 0.92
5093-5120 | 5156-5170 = 0.93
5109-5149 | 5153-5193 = 0.86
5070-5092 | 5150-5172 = 0.95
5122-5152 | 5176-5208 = 0.93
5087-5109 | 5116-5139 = 0.98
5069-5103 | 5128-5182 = 0.91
